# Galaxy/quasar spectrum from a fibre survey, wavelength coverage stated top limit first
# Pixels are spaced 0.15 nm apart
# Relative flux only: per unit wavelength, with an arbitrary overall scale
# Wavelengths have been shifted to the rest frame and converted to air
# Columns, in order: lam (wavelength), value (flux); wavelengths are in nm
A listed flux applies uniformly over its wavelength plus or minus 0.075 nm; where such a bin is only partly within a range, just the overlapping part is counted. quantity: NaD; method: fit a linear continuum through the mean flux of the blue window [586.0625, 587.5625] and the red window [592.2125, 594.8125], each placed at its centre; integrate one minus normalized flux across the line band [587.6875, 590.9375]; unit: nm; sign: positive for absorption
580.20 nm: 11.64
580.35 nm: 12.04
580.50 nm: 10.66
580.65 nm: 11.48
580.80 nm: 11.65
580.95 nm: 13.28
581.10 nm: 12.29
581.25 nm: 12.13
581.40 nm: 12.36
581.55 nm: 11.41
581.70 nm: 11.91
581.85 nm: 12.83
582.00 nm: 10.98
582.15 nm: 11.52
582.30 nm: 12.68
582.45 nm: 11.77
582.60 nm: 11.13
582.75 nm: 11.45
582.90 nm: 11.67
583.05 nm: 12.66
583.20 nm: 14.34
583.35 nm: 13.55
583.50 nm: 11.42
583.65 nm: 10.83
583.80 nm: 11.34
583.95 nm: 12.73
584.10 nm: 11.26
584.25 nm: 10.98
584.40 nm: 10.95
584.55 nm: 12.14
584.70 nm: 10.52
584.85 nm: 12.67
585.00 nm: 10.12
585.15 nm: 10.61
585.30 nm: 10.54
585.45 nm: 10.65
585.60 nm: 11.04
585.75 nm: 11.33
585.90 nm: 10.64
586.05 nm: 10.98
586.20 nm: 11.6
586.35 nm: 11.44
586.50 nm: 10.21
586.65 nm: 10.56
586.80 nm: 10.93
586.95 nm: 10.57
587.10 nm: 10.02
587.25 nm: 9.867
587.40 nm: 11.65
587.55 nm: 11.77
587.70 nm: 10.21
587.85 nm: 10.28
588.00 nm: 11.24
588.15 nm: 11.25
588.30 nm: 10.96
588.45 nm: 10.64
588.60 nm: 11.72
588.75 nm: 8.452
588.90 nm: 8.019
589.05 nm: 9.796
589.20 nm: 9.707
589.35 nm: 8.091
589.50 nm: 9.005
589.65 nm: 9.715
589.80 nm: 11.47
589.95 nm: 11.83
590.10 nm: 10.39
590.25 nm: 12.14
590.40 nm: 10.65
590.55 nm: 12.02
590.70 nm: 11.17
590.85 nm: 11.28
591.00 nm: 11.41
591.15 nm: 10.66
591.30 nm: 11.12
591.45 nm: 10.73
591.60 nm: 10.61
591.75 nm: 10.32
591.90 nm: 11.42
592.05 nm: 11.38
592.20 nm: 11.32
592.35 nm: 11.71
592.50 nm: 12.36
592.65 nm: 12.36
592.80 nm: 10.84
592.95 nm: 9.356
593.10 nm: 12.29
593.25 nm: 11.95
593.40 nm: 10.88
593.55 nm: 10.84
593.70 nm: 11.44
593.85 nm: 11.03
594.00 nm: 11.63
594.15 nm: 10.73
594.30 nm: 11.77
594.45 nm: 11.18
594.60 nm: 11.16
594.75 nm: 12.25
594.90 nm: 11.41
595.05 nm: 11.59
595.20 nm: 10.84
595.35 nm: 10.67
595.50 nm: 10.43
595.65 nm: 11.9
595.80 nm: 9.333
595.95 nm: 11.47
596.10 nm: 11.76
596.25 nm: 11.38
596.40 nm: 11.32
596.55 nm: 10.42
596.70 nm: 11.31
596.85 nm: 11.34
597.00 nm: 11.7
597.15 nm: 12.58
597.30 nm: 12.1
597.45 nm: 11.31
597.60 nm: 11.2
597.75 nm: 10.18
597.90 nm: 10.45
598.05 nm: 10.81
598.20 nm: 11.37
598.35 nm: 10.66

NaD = 0.17 nm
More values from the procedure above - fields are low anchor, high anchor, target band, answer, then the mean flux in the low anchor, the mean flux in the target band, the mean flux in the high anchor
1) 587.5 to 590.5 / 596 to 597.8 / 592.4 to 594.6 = -0.08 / 10.4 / 11.3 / 11.4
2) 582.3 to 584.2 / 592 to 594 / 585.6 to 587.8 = 0.18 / 12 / 10.8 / 11.4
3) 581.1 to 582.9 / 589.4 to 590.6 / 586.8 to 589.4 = 0.18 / 11.8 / 10.3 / 10.8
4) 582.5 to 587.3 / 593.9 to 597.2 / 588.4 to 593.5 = 0.22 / 11.3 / 10.8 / 11.3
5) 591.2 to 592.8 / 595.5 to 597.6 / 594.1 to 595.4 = 0.00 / 11.3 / 11.3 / 11.3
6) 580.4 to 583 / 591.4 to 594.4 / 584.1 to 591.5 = 0.51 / 11.8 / 10.7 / 11.3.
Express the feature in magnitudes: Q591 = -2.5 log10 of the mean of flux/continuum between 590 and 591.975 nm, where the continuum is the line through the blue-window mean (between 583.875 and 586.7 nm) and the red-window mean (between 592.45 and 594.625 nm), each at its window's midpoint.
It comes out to 0.02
